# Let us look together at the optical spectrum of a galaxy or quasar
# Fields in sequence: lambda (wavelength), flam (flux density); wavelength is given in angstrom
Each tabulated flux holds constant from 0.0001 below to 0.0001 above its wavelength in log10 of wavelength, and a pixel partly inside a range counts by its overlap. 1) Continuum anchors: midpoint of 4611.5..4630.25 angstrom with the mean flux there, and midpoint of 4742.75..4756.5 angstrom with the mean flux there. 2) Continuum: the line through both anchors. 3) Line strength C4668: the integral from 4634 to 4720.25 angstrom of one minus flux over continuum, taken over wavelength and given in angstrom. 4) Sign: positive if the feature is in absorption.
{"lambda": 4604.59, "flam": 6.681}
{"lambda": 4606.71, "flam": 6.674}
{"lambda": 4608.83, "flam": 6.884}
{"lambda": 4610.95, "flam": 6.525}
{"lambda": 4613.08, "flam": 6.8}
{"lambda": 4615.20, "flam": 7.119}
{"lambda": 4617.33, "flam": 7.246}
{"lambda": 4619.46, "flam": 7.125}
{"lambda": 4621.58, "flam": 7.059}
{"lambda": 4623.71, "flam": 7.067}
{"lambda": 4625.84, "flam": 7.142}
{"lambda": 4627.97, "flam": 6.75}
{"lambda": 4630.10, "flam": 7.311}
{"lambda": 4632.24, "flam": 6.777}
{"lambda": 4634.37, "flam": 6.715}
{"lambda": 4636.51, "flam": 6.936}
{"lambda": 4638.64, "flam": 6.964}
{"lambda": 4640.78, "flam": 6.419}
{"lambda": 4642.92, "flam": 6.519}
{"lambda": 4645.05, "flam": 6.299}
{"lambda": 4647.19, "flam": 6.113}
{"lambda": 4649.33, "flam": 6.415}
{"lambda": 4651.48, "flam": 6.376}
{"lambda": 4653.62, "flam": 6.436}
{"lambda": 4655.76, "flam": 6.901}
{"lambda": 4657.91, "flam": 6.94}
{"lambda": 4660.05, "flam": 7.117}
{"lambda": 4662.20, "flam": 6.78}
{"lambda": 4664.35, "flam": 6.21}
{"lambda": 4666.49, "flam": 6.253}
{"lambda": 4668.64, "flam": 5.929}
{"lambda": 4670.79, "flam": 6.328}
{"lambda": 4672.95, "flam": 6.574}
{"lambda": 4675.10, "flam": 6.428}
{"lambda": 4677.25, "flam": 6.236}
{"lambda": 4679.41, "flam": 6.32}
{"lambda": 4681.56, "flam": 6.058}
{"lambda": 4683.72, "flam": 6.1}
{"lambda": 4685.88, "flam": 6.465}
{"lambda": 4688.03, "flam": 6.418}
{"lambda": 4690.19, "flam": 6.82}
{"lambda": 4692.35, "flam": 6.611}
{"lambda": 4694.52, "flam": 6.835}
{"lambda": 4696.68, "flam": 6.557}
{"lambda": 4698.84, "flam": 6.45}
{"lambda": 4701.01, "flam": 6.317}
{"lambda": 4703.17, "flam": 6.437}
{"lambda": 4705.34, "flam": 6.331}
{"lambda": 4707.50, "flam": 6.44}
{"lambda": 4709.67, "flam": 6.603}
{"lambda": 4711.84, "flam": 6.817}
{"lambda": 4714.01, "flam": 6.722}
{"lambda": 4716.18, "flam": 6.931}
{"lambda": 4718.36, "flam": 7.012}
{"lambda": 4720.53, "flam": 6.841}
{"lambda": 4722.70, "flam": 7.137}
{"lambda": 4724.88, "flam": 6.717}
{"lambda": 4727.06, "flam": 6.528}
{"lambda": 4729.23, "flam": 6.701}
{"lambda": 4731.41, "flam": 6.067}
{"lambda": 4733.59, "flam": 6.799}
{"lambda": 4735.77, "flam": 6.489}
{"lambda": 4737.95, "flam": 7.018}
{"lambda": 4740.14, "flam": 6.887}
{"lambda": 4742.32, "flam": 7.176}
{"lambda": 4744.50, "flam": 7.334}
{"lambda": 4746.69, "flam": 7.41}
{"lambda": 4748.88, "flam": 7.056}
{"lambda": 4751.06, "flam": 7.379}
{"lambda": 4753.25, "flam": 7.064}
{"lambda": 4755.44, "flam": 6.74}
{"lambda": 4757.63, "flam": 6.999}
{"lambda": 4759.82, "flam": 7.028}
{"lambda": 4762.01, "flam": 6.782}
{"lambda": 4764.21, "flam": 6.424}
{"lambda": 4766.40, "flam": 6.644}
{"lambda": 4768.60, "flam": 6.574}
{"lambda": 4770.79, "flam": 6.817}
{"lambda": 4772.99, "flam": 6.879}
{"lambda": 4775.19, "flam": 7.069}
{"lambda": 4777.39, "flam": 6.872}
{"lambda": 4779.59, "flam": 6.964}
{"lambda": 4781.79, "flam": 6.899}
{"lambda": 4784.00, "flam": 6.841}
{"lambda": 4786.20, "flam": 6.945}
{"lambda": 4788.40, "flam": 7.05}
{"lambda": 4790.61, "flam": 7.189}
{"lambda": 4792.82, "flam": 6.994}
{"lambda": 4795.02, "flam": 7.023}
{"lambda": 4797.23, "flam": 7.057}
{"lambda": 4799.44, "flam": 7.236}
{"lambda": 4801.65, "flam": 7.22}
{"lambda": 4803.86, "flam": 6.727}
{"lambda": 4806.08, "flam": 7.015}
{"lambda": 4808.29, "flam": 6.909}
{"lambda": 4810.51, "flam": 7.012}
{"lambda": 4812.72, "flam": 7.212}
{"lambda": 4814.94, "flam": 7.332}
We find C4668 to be 6.9 angstrom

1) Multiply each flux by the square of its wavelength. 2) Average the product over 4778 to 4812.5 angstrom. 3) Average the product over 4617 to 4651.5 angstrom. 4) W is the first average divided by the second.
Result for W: 1.1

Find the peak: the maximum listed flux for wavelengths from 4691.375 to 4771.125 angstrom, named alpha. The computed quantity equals 7.41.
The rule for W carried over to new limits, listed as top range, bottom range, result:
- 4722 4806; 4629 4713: 1.10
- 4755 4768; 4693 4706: 1.07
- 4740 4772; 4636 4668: 1.11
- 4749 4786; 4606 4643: 1.06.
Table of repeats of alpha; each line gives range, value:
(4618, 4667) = 7.311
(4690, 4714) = 6.835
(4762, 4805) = 7.236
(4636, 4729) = 7.137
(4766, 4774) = 6.879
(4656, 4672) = 7.117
